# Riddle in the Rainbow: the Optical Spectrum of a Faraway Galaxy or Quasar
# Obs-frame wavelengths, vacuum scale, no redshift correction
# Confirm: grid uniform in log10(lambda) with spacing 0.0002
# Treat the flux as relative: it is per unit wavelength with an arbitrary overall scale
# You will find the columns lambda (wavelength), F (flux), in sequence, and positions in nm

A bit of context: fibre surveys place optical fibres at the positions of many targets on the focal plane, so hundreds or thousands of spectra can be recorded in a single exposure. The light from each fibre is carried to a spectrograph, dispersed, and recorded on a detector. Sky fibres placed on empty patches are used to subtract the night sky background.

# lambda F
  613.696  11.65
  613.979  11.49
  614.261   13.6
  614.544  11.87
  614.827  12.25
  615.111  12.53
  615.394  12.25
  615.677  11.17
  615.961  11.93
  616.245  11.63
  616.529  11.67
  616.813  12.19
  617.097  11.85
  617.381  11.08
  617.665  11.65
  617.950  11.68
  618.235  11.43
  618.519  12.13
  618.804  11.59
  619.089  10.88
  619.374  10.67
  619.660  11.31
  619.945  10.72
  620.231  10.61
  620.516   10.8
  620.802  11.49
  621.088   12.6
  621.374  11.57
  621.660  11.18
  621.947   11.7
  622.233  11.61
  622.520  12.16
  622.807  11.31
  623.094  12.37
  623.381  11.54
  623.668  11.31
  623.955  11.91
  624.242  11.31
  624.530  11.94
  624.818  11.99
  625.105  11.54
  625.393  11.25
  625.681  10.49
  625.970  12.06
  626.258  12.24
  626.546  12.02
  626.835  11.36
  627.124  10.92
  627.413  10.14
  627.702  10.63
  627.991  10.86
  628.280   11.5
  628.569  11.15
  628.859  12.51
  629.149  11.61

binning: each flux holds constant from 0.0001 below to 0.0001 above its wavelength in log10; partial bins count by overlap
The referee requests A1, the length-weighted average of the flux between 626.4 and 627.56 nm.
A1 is 11.1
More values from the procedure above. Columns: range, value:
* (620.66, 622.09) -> 11.7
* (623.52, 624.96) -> 11.7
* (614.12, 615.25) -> 12.6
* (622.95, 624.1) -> 11.8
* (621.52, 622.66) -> 11.7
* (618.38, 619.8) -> 11.3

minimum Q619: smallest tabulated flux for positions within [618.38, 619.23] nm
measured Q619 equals 10.88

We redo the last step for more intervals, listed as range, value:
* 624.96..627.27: 10.49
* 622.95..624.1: 11.31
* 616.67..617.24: 11.85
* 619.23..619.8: 10.67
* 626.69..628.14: 10.14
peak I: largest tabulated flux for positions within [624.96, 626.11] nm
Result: 12.06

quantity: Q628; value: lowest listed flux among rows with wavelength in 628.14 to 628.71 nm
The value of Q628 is 11.15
